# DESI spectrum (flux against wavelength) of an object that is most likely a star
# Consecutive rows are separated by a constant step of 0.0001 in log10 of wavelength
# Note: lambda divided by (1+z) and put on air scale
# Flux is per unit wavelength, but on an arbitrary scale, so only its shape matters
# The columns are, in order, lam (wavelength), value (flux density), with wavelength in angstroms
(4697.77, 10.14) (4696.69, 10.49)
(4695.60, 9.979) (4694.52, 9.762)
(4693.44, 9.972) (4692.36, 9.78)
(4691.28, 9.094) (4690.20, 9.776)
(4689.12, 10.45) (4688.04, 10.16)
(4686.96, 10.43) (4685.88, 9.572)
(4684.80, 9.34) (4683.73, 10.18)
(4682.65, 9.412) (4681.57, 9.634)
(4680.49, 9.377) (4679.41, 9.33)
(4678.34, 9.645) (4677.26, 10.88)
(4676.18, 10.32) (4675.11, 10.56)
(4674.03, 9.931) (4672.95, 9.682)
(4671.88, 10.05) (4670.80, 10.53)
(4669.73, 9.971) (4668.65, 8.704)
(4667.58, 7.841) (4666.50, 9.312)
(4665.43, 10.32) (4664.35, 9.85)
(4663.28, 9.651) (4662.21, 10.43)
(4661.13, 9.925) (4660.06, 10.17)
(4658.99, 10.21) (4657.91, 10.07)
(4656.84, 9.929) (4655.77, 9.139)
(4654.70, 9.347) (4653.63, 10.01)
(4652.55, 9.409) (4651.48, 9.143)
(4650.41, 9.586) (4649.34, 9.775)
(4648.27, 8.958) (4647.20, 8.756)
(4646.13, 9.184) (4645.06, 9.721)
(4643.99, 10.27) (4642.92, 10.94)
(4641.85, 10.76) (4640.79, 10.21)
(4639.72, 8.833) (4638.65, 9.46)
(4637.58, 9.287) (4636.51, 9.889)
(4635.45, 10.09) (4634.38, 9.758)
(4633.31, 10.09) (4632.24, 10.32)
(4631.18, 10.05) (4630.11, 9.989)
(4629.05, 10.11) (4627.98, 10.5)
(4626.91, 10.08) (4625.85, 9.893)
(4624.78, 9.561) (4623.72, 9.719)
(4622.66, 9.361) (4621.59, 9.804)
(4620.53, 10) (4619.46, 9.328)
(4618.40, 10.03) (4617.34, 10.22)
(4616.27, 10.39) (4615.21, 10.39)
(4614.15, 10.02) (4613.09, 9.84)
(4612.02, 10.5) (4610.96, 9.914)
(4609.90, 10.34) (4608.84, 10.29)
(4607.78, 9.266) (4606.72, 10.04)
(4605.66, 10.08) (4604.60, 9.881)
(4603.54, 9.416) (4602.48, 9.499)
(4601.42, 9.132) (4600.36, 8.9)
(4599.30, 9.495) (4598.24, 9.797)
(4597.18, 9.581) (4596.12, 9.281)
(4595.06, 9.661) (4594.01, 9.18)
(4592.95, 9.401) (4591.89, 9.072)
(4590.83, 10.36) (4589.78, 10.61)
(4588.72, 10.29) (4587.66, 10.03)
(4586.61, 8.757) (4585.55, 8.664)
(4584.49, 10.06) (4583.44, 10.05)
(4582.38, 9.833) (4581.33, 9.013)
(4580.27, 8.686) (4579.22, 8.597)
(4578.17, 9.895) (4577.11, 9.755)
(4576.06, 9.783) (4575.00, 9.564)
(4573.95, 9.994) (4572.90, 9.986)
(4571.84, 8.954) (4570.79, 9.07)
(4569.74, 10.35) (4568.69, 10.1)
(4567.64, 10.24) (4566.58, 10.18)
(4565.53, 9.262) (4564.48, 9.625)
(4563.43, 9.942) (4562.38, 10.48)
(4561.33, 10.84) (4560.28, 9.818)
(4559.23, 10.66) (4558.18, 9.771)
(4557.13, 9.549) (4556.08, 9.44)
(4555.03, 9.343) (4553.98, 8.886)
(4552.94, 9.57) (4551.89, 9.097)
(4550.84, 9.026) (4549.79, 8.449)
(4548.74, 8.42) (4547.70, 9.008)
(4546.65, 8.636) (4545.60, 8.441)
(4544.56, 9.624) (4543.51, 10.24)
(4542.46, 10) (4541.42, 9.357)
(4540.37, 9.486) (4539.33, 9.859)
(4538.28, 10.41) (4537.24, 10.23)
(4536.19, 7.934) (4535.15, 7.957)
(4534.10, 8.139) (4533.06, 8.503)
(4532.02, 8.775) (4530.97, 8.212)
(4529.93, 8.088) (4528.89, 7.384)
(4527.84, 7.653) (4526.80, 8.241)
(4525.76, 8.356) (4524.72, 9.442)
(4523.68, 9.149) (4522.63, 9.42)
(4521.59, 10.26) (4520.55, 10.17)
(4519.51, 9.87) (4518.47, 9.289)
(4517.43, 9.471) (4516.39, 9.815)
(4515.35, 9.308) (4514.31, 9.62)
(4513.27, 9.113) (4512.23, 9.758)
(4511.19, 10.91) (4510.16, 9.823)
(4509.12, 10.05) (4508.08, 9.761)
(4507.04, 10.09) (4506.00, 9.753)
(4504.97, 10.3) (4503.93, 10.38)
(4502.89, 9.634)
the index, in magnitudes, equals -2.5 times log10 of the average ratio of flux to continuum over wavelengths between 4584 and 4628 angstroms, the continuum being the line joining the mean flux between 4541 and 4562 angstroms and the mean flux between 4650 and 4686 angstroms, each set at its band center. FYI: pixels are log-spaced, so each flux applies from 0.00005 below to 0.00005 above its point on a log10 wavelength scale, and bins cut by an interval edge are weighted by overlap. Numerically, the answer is -0.02 mag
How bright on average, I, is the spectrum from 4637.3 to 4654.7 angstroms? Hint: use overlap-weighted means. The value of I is 9.64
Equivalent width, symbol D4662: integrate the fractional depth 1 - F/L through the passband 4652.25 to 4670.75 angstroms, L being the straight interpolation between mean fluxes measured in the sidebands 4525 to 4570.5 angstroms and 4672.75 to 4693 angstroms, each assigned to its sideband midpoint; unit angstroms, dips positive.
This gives 0.2 angstroms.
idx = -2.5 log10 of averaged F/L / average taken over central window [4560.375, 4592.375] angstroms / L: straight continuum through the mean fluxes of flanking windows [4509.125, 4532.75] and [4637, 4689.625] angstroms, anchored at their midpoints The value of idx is -0.04 mag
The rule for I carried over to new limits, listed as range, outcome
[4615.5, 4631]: 9.94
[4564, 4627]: 9.72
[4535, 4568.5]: 9.52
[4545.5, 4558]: 9.03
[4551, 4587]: 9.64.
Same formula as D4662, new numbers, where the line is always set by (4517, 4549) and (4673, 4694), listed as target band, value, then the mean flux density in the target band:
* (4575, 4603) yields -0.5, 9.51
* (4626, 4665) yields -0.7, 9.83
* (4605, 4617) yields -0.8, 10.1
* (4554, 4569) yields -1.2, 9.9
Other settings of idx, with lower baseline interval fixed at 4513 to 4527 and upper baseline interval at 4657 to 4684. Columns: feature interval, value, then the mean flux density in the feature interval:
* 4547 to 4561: 0.02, 9.32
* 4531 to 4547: 0.04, 9.15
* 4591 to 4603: 0.03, 9.39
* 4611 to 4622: -0.04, 10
